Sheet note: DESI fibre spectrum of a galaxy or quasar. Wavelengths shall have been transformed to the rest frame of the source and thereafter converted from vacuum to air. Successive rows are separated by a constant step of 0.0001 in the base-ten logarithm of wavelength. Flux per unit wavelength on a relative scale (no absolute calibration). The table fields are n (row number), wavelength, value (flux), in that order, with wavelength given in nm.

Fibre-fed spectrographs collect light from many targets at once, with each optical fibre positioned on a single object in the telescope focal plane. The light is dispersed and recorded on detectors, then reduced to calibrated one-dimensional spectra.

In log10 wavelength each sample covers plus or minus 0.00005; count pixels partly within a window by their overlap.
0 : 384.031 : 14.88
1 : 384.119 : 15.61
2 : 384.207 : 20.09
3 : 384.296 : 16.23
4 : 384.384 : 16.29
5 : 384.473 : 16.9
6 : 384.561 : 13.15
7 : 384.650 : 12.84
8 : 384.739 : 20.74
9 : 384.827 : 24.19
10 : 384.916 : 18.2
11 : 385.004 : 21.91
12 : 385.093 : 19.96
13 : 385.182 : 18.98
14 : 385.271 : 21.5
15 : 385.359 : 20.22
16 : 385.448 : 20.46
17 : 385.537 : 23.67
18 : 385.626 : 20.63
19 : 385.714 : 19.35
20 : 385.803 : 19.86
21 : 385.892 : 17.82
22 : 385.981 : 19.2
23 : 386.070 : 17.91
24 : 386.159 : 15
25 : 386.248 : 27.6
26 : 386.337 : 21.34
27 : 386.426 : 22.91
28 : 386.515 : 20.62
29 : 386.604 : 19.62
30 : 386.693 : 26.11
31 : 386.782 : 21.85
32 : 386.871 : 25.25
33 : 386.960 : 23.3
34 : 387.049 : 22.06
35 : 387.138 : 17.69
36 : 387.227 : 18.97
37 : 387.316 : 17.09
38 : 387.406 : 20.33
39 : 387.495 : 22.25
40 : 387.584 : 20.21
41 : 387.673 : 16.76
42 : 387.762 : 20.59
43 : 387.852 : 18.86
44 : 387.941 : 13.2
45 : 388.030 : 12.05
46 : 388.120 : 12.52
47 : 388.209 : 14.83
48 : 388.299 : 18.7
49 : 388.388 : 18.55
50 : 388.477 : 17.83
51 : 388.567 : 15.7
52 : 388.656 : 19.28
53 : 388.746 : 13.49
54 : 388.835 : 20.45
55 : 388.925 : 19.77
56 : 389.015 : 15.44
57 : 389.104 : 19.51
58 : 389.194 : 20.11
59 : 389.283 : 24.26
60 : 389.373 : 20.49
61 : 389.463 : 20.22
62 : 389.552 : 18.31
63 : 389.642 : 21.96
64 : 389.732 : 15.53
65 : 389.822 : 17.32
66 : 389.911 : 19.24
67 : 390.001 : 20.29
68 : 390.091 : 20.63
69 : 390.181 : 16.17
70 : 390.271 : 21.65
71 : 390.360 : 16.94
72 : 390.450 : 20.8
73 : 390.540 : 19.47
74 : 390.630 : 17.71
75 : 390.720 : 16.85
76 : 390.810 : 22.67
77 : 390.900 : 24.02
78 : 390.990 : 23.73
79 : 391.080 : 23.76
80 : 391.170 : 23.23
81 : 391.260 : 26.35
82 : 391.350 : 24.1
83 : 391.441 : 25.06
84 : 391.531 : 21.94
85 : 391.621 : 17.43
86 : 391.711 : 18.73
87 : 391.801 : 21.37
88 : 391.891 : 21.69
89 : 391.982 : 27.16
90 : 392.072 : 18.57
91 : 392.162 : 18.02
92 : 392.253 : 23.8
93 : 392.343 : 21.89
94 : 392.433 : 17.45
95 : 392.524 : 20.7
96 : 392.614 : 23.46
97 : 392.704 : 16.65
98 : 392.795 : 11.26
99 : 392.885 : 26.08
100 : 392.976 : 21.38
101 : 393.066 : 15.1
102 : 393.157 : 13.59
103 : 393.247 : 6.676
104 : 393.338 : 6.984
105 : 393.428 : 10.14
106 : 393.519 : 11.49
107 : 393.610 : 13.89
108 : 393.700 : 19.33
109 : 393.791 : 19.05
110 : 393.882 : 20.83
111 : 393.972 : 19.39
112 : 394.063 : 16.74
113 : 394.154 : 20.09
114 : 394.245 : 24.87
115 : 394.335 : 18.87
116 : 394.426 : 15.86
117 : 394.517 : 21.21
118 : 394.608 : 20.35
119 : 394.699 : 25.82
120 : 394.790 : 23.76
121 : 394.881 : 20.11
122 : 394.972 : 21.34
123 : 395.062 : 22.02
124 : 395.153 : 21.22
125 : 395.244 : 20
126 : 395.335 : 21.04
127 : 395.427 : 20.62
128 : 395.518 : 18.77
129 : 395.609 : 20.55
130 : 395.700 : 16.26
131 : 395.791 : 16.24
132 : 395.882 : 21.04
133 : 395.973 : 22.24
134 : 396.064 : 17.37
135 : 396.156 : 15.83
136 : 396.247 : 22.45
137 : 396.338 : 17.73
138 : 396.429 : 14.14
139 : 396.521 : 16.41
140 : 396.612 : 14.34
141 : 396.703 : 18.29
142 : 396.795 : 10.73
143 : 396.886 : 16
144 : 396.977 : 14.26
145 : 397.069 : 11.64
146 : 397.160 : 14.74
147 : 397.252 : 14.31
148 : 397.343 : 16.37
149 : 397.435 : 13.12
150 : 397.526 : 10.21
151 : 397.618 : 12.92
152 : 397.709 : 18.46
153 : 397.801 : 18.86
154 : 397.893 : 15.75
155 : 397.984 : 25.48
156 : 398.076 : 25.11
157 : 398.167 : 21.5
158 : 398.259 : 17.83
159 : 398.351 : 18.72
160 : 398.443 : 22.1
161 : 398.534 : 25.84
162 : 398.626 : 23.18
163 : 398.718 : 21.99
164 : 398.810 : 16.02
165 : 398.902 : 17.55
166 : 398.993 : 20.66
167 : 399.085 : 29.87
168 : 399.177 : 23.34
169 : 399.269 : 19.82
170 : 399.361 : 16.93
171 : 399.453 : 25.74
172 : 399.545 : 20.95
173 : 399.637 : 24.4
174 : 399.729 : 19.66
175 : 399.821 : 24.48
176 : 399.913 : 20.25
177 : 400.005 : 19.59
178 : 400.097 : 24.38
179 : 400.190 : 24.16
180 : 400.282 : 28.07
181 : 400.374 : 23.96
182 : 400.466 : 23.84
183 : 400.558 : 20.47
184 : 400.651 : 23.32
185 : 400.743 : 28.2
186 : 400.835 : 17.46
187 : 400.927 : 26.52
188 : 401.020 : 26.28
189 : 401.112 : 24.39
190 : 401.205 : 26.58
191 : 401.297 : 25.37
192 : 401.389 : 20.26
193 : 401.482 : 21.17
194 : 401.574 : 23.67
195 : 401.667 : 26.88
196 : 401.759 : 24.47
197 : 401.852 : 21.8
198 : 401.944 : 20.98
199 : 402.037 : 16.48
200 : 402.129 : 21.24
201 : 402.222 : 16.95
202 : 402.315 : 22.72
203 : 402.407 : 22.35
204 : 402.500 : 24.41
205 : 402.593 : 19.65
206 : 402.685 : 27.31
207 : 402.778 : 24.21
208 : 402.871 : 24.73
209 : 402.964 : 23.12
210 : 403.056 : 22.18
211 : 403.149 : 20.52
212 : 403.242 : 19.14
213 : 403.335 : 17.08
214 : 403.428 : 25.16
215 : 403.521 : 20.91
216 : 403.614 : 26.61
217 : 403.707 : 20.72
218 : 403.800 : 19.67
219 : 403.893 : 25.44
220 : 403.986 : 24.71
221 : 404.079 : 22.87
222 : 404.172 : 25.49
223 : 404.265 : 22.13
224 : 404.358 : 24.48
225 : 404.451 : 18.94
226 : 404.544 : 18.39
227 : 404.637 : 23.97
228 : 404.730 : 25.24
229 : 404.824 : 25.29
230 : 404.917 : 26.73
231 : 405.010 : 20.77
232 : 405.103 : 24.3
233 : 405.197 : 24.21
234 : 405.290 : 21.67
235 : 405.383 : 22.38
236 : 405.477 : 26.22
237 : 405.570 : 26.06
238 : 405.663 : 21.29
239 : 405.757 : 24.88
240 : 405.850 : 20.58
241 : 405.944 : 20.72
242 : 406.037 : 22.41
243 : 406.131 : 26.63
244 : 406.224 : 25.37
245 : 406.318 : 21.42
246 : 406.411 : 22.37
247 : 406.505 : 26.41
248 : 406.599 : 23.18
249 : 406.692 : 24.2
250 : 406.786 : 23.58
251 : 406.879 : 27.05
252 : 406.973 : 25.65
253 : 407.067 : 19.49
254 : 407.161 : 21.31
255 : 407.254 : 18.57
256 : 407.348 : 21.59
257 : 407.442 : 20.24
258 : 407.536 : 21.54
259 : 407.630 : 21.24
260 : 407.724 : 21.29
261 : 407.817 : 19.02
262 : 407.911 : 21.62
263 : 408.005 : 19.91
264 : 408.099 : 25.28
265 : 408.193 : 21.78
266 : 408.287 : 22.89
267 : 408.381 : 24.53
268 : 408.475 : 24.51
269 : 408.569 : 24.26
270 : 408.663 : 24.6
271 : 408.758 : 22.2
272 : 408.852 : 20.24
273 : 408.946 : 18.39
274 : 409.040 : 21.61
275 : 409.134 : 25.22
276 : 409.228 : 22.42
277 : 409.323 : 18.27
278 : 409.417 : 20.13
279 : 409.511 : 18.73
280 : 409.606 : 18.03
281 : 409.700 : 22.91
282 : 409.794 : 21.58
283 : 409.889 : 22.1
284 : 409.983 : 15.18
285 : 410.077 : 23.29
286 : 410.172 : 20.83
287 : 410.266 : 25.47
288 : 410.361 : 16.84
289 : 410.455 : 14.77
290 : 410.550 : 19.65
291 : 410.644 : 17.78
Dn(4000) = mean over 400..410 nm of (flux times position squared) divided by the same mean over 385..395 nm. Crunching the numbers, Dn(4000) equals 1.25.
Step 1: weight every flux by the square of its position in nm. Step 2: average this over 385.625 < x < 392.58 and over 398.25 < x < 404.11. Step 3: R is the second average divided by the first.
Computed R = 1.20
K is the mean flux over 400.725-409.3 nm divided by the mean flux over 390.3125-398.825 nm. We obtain 1.20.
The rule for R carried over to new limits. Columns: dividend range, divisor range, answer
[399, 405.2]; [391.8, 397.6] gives 1.32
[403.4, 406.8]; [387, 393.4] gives 1.32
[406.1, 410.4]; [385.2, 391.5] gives 1.22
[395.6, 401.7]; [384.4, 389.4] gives 1.12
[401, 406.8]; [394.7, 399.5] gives 1.26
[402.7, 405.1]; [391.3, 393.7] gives 1.32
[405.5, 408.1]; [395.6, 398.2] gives 1.40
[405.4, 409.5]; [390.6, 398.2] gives 1.28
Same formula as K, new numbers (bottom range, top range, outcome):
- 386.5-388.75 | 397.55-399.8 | 1.11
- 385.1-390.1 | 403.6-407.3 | 1.20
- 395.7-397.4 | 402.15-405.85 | 1.40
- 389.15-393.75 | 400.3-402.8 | 1.19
